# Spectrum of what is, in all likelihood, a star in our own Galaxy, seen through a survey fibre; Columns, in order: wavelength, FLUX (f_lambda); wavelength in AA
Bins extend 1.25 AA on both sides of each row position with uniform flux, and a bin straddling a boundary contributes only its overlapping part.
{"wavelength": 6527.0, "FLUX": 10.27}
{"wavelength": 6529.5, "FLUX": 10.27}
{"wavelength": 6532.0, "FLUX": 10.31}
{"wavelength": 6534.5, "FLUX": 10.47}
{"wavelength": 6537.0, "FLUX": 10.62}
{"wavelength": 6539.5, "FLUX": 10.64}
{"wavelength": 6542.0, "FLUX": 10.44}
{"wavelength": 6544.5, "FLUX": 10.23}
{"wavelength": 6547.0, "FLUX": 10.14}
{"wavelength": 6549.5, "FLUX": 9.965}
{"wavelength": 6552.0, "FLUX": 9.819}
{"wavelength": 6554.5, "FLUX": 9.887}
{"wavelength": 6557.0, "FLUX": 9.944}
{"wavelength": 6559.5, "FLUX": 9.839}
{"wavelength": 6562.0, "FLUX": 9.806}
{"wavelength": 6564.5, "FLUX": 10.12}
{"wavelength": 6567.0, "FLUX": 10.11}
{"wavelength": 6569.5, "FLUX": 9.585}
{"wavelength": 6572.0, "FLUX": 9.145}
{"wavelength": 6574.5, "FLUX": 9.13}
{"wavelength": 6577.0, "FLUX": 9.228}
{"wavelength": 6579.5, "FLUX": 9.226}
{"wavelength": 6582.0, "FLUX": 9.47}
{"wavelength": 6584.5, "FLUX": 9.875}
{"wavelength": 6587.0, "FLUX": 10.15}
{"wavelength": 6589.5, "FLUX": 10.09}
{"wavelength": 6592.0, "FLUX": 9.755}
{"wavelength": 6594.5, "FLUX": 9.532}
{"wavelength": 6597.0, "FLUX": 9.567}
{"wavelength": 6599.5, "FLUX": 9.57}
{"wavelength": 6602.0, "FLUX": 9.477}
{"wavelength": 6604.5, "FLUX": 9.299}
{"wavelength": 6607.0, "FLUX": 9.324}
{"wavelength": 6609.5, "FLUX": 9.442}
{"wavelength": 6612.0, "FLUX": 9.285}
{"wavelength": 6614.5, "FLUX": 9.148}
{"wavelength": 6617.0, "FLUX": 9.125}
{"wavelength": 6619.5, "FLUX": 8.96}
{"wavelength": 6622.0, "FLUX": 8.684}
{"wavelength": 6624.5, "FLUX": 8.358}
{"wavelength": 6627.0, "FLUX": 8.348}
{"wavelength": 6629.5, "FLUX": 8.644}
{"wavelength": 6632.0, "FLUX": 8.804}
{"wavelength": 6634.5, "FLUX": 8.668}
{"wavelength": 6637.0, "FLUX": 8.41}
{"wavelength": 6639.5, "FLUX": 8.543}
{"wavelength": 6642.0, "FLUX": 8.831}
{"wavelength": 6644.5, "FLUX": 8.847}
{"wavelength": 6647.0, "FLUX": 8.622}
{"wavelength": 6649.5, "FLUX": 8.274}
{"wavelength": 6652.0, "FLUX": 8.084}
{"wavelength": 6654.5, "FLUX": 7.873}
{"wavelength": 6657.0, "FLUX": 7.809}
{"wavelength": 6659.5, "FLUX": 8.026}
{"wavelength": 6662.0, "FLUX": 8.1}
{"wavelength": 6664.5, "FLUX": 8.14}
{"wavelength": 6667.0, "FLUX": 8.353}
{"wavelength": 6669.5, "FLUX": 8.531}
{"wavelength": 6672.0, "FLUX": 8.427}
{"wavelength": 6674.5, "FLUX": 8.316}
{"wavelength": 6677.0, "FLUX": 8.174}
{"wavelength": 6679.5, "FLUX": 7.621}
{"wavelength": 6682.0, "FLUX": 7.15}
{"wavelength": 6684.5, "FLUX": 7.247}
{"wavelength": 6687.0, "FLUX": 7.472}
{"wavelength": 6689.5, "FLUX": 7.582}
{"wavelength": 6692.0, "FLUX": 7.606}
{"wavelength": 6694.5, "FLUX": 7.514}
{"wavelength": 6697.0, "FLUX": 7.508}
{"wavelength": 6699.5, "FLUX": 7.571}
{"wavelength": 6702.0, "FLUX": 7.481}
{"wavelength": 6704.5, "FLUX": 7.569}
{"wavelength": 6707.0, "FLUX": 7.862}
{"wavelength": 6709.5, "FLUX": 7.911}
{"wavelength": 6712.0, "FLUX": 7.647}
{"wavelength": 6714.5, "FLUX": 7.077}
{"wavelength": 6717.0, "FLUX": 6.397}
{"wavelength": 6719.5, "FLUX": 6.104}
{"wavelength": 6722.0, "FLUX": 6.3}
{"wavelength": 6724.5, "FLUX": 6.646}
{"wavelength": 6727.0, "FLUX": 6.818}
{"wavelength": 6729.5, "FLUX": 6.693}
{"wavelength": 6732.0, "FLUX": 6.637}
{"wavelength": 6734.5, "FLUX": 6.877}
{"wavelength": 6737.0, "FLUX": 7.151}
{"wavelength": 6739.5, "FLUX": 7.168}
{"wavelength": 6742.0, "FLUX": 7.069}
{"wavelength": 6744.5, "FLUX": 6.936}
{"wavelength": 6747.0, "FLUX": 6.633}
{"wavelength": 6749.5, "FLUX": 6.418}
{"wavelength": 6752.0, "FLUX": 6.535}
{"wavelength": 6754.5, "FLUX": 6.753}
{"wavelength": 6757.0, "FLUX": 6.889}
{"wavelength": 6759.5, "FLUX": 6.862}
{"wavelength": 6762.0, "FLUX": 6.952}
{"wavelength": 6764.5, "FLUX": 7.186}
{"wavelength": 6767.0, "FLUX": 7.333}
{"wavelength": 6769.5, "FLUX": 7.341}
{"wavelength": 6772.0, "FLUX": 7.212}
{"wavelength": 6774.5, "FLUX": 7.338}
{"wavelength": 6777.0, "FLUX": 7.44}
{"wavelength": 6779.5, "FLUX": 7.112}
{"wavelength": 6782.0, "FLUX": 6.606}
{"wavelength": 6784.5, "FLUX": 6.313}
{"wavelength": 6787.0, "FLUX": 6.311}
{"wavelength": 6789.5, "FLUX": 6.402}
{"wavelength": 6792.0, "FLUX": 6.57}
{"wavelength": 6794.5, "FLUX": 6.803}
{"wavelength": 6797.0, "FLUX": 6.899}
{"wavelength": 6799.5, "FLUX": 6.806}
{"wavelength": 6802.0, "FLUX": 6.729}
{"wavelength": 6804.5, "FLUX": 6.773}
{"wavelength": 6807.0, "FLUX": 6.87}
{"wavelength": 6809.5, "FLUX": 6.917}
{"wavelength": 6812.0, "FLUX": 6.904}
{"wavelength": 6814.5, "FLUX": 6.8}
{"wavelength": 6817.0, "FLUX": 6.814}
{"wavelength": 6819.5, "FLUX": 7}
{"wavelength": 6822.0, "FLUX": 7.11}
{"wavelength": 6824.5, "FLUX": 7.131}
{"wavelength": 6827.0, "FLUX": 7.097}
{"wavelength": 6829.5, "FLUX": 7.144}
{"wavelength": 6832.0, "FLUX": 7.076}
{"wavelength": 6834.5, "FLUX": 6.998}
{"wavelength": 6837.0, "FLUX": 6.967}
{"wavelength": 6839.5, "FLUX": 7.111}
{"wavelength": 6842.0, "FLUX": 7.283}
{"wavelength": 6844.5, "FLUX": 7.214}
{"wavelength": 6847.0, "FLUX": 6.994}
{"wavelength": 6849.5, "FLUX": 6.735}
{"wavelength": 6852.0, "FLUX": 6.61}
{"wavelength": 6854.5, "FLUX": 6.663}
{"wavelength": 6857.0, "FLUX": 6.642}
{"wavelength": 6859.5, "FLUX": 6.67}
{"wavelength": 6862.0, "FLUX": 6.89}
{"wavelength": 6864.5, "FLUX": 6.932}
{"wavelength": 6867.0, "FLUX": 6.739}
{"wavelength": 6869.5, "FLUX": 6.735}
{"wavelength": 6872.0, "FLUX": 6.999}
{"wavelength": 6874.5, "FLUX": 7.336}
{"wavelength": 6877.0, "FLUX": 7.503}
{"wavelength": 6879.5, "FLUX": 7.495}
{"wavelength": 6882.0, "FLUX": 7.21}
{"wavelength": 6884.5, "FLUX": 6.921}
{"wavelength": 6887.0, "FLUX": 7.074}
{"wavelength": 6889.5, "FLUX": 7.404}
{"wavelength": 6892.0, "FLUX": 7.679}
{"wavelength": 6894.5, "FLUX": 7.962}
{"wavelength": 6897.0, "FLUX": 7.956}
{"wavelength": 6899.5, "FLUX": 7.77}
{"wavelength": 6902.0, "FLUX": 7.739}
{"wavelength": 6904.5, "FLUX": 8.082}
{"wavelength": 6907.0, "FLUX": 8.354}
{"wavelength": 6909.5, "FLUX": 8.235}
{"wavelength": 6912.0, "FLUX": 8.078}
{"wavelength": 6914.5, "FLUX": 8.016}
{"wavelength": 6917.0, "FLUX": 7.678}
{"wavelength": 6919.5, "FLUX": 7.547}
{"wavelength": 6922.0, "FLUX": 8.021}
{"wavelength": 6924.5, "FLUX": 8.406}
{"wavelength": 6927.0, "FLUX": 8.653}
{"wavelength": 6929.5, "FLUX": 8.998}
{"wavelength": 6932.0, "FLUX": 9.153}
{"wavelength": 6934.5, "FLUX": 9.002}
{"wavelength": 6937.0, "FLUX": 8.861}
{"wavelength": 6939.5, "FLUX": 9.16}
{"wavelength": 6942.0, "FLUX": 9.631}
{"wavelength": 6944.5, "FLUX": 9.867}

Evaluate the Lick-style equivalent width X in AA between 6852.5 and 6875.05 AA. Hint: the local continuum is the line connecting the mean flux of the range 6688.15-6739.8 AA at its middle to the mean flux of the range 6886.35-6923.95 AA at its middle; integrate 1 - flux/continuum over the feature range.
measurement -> 2.6 AA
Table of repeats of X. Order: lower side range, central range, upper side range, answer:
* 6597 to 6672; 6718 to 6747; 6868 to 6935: 5.6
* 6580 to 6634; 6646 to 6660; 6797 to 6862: 1.1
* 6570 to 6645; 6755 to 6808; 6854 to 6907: 7.2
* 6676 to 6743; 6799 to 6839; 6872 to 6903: 2.3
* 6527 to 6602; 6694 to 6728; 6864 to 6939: 6.9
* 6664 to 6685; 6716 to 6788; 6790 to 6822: 4.7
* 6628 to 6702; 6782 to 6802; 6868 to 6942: 3.5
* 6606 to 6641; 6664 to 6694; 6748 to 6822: 1.1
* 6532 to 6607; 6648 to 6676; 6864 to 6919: 3.0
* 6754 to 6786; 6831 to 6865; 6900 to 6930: 3.1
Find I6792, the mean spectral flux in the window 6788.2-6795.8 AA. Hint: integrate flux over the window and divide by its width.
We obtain 6.59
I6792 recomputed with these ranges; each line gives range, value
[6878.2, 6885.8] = 7.21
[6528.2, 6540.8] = 10.5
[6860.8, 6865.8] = 6.91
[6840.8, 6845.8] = 7.25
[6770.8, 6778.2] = 7.33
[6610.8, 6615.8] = 9.21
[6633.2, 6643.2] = 8.61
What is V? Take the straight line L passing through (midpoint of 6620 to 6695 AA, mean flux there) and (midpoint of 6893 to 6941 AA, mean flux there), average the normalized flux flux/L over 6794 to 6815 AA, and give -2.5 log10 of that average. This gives 0.20 mag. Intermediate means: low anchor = 8.18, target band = 6.84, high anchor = 8.3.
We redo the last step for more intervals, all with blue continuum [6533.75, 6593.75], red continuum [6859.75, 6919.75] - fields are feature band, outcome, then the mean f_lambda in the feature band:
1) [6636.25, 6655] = 0.102 mag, 8.46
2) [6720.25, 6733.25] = 0.300 mag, 6.6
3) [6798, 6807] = 0.197 mag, 6.79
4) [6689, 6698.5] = 0.183 mag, 7.55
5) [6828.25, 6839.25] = 0.125 mag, 7.05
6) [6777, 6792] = 0.241 mag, 6.62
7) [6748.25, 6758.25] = 0.267 mag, 6.65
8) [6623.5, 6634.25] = 0.104 mag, 8.55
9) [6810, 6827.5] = 0.152 mag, 6.97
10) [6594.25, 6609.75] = 0.018 mag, 9.46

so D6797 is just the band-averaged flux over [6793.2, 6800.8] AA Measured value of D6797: 6.83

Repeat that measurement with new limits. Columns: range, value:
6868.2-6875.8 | 7.02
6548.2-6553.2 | 9.9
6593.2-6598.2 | 9.55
